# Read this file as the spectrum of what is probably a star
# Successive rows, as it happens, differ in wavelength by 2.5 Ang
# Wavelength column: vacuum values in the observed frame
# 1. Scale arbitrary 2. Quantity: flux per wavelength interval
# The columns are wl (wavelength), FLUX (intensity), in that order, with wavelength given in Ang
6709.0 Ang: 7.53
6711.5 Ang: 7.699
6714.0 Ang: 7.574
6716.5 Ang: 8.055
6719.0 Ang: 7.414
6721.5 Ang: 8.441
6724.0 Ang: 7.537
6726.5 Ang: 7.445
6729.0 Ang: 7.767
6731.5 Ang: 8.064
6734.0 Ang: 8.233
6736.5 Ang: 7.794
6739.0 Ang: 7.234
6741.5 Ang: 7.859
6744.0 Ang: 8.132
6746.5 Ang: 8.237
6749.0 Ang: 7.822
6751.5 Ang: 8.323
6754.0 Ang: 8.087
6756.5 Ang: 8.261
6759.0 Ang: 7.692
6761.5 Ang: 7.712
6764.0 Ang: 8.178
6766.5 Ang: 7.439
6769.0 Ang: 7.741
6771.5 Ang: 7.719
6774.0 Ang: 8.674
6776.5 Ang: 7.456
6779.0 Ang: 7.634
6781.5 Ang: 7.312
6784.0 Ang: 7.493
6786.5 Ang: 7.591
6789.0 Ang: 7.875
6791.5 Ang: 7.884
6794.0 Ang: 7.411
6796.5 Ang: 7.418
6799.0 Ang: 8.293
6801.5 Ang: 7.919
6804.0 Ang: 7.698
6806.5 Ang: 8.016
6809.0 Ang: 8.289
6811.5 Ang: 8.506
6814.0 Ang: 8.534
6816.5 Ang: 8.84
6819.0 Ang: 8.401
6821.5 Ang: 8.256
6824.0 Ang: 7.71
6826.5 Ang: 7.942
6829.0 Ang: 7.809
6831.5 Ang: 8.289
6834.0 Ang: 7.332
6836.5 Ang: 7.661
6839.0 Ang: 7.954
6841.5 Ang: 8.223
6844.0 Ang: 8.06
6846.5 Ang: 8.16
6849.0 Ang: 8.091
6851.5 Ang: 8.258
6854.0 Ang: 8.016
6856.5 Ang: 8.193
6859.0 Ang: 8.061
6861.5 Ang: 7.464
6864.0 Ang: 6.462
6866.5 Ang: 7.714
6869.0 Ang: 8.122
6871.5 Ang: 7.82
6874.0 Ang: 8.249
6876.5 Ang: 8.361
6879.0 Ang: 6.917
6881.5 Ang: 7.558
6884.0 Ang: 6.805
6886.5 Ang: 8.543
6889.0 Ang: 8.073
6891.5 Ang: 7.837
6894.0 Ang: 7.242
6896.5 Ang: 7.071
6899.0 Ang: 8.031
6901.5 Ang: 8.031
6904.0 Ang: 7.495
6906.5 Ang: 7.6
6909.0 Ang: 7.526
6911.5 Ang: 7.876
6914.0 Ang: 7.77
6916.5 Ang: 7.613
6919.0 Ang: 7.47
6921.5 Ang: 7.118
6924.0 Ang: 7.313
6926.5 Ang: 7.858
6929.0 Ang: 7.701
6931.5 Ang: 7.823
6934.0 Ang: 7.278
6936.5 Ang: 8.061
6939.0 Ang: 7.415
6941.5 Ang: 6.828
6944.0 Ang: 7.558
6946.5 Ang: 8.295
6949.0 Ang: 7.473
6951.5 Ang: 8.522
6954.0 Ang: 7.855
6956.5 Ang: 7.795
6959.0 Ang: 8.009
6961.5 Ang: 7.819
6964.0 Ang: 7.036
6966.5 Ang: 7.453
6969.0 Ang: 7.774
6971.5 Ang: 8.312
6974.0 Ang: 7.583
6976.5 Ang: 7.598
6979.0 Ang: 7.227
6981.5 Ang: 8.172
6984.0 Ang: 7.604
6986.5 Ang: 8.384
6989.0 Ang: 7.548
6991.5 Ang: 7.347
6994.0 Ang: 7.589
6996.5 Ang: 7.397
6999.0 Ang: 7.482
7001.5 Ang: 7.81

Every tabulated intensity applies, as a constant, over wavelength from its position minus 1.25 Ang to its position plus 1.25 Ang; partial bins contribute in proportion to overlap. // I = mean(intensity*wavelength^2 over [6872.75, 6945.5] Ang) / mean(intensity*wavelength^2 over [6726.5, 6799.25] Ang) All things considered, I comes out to 1.02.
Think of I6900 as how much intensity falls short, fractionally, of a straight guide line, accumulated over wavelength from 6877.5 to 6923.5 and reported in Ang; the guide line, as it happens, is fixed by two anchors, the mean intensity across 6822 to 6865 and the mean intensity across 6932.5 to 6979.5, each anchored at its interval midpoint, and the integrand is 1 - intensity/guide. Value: 1.15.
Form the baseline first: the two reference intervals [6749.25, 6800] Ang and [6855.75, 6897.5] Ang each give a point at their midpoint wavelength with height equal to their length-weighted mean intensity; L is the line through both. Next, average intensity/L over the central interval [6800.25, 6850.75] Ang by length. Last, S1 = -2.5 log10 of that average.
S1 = -0.05 mag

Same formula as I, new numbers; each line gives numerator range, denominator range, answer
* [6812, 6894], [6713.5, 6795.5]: 1.04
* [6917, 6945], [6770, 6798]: 1.02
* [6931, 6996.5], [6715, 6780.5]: 1.04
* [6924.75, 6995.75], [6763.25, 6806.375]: 1.05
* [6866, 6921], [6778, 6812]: 1.02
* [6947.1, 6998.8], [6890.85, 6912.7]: 1.03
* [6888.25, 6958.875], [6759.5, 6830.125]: 1.00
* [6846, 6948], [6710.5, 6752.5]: 1.03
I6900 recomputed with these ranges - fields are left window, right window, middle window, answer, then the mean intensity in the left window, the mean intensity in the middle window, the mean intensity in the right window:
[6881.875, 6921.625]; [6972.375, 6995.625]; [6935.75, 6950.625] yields 0.1 Ang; 7.64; 7.61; 7.68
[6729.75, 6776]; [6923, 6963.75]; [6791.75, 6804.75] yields 0.2 Ang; 7.95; 7.76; 7.71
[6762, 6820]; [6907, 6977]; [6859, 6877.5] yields 0.1 Ang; 7.92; 7.75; 7.67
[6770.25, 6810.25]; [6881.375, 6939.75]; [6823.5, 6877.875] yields -1.4 Ang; 7.79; 7.91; 7.63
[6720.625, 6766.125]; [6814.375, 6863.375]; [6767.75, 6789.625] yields 0.7 Ang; 7.92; 7.72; 8.03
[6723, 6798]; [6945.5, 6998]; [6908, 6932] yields 0.5 Ang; 7.8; 7.6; 7.75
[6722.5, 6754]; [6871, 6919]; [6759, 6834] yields -1.0 Ang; 7.88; 7.92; 7.7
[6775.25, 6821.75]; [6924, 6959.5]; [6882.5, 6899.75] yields 0.3 Ang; 7.93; 7.65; 7.73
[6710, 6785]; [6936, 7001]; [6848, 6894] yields -0.2 Ang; 7.83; 7.79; 7.69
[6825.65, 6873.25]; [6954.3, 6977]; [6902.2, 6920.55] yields 0.4 Ang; 7.88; 7.63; 7.72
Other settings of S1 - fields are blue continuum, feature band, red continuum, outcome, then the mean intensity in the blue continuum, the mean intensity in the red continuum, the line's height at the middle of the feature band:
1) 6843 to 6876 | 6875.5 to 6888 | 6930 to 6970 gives 0.03 mag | 7.91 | 7.69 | 7.85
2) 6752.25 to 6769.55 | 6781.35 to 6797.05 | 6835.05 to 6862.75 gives 0.05 mag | 7.89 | 8.01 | 7.93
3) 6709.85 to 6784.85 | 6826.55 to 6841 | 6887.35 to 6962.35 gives -0.01 mag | 7.83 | 7.68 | 7.76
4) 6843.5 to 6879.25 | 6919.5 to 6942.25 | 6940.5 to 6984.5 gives 0.04 mag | 7.89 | 7.72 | 7.77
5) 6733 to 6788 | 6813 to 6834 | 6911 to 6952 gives -0.05 mag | 7.84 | 7.63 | 7.76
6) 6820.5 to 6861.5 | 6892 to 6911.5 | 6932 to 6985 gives 0.03 mag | 7.98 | 7.7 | 7.84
